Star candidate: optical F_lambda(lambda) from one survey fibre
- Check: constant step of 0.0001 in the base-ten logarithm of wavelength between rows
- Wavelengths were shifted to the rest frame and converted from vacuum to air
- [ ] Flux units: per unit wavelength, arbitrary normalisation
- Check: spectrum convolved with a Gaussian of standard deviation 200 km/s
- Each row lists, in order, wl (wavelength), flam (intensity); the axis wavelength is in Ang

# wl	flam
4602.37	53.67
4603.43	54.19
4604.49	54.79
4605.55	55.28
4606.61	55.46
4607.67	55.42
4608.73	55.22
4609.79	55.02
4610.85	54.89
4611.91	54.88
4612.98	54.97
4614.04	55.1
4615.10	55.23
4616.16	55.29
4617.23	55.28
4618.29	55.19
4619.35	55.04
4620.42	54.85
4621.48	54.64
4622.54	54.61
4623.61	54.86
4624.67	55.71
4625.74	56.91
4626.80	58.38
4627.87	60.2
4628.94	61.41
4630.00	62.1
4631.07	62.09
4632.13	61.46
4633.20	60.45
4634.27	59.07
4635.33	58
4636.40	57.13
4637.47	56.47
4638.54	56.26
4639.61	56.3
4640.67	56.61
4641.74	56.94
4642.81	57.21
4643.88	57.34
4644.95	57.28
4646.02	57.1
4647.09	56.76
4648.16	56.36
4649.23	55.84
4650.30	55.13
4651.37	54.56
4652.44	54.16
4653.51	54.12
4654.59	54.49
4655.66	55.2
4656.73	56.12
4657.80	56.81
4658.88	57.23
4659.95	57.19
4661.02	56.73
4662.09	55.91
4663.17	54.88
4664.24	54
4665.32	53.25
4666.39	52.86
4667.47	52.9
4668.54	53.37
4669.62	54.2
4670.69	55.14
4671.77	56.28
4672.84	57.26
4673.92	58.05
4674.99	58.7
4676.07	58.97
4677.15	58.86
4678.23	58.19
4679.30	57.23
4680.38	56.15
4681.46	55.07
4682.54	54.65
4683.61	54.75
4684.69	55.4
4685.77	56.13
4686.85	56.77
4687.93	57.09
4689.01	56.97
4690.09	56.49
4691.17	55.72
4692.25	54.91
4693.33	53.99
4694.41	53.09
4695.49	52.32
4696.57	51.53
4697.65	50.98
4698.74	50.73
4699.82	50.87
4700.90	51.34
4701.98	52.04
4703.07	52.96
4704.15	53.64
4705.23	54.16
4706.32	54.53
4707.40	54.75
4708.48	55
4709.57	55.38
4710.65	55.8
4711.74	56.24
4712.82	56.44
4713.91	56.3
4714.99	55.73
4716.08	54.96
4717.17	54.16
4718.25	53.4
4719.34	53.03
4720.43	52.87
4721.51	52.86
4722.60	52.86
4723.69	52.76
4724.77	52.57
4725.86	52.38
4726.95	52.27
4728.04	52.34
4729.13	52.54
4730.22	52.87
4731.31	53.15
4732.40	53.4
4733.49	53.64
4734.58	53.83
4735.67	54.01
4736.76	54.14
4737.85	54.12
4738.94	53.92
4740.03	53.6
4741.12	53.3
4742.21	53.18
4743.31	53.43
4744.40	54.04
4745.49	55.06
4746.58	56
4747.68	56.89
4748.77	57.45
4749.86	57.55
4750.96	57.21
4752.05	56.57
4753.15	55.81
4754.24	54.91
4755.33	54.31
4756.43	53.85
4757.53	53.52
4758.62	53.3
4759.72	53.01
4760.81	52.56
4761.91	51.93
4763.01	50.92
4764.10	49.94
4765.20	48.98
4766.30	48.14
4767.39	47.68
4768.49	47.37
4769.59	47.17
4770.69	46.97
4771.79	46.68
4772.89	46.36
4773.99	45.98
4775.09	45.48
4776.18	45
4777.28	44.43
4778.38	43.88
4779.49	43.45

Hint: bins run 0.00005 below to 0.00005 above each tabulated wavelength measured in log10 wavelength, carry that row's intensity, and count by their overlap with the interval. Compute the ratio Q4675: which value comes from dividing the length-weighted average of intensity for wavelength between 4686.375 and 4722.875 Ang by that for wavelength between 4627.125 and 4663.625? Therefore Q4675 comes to 0.9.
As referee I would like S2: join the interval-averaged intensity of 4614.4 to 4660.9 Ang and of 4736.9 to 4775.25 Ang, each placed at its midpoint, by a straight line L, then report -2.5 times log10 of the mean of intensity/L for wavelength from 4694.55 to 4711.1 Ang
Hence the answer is 0.03 mag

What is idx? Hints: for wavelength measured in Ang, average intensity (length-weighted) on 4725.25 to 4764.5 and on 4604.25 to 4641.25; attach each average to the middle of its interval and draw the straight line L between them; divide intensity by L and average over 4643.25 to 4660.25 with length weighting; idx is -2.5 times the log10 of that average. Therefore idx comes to 0.00 mag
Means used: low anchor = 56.7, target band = 56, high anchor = 53.9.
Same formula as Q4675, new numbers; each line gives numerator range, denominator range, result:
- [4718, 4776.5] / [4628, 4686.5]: 0.93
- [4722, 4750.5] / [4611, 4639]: 0.94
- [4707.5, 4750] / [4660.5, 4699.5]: 0.98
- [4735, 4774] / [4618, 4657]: 0.92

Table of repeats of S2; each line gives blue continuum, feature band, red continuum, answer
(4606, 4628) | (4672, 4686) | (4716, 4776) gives -0.06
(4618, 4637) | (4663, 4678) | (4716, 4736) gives 0.00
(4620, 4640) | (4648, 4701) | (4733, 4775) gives 0.02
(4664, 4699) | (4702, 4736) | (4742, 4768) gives 0.01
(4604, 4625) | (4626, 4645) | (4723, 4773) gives -0.07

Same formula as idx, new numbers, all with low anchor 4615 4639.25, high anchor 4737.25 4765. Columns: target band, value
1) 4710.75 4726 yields 0.018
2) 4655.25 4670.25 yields 0.028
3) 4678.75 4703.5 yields 0.030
